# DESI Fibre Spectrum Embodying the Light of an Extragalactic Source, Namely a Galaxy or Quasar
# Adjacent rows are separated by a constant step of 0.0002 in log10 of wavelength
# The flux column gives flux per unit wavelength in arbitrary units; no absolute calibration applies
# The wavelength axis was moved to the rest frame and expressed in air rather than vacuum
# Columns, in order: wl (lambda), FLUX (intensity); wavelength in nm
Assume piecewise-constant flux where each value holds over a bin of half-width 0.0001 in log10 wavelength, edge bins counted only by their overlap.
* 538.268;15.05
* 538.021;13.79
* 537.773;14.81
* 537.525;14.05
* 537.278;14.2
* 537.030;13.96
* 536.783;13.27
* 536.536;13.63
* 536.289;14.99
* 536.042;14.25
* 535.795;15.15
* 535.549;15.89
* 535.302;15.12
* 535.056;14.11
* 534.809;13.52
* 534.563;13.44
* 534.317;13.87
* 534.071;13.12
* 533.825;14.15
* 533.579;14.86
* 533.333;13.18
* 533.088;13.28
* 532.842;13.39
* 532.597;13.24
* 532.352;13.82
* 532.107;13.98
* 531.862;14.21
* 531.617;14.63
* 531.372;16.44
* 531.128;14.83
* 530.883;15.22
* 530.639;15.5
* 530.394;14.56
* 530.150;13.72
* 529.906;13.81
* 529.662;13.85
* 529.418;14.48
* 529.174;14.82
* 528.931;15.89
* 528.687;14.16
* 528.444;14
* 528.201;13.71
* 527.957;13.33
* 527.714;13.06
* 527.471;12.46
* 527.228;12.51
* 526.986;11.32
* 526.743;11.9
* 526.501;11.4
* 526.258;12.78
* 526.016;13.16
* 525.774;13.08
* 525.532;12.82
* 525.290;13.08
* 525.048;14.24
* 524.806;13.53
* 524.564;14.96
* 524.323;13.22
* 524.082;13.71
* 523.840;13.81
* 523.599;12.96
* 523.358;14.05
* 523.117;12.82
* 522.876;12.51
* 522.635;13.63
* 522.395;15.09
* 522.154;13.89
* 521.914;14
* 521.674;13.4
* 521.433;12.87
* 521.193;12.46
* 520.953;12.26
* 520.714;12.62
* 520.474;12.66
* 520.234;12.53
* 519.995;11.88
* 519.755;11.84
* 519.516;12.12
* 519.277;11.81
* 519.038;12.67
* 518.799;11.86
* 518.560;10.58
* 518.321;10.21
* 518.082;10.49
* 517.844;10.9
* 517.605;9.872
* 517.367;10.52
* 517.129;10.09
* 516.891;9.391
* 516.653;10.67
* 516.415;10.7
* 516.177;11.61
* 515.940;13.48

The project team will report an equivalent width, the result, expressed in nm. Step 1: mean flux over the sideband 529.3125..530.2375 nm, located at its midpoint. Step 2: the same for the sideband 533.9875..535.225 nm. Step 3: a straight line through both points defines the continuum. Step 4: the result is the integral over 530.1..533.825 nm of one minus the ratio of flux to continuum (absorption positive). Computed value -0.132 nm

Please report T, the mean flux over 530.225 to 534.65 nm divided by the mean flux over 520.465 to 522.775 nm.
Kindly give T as 1.1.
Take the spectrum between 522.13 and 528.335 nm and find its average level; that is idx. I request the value 13.2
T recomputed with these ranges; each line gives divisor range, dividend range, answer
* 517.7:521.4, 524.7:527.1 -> 1.08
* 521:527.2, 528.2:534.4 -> 1.08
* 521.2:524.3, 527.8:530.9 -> 1.06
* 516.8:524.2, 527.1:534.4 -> 1.15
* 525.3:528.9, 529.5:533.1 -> 1.11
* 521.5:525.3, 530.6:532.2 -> 1.09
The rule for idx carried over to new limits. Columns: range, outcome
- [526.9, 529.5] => 13.6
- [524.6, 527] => 12.9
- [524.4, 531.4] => 13.7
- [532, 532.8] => 13.7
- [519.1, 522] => 12.5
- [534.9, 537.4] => 14.4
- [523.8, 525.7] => 13.6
